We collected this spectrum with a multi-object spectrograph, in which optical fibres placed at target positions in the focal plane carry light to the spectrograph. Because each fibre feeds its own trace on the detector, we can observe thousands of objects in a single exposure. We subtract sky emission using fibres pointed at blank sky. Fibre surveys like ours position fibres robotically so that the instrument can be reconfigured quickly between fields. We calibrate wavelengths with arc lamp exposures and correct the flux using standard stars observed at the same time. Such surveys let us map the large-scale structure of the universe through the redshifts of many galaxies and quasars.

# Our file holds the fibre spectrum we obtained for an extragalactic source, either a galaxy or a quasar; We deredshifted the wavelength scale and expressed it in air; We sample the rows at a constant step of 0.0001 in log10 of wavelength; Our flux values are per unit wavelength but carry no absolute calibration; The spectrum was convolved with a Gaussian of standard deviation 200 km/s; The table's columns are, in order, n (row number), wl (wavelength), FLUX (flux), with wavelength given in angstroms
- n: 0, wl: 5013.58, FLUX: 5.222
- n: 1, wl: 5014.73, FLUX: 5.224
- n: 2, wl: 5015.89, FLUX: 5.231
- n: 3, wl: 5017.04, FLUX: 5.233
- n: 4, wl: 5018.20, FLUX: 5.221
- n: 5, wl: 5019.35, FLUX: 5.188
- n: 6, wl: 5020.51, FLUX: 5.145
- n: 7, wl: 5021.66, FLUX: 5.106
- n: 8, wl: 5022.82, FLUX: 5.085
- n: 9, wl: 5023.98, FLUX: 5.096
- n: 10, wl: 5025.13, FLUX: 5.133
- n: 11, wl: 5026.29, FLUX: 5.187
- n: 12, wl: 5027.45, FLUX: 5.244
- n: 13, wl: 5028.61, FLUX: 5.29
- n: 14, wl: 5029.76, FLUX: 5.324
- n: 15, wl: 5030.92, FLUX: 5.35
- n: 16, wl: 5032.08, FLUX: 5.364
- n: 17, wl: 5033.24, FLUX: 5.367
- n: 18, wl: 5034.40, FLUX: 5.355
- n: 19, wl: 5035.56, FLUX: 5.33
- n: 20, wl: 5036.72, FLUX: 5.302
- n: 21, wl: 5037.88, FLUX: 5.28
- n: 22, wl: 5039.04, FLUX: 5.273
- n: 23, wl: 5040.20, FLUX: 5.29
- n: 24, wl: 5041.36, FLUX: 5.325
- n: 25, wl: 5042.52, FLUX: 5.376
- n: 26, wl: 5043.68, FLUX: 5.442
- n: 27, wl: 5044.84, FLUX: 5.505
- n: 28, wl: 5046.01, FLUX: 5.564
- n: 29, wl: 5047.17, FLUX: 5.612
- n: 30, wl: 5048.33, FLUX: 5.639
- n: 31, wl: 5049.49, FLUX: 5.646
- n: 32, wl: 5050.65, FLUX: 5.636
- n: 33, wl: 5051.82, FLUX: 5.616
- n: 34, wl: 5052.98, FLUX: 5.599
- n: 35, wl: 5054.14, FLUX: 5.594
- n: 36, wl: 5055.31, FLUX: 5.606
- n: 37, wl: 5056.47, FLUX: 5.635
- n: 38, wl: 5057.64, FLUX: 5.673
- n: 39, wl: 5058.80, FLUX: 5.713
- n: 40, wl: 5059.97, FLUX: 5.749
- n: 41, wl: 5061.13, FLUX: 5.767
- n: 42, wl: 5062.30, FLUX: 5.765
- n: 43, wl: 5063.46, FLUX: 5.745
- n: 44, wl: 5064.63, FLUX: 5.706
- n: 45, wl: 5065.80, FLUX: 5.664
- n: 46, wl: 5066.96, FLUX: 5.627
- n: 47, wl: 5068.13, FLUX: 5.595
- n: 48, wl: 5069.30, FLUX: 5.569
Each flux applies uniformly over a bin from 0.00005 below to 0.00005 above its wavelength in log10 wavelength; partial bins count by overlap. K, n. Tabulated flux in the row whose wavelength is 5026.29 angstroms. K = 5.187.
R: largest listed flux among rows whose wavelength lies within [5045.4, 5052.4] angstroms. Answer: 5.646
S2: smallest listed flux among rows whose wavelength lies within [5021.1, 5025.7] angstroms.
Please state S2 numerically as 5.085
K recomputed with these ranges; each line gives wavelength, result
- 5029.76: 5.324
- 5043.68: 5.442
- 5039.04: 5.273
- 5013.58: 5.222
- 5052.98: 5.599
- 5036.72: 5.302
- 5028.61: 5.29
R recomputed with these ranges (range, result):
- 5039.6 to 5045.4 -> 5.505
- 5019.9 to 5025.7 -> 5.145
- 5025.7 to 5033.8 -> 5.367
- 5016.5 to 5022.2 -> 5.233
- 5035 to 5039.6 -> 5.33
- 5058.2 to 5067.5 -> 5.767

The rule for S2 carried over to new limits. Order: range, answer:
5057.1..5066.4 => 5.664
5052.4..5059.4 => 5.594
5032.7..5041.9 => 5.273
